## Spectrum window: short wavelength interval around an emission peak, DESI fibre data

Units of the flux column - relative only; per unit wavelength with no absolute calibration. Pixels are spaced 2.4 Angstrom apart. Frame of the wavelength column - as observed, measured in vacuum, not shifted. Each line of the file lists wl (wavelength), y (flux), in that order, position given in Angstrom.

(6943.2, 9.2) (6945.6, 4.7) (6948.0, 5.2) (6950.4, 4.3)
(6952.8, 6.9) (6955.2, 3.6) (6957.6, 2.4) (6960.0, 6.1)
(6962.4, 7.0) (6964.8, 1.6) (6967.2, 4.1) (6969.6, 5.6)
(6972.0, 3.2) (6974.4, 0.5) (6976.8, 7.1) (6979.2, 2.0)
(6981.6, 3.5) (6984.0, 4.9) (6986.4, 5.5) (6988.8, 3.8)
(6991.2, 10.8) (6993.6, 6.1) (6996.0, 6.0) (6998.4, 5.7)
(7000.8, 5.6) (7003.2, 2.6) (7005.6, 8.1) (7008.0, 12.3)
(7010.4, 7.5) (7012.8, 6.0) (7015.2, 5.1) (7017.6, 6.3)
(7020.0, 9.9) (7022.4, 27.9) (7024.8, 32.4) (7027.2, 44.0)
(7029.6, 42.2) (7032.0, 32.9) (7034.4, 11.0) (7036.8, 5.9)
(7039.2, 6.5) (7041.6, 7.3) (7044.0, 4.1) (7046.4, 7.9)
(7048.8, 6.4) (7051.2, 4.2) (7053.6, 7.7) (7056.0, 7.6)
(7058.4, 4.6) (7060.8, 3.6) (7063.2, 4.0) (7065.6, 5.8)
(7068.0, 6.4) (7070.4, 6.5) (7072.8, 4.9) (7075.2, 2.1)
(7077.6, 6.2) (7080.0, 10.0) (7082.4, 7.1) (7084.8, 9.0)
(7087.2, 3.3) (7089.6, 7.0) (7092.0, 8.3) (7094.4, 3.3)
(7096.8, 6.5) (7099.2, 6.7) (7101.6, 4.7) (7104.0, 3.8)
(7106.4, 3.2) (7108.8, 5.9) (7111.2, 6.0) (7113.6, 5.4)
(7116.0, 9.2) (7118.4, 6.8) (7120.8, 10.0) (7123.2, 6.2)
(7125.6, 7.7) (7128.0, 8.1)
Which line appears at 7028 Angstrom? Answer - [O II]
